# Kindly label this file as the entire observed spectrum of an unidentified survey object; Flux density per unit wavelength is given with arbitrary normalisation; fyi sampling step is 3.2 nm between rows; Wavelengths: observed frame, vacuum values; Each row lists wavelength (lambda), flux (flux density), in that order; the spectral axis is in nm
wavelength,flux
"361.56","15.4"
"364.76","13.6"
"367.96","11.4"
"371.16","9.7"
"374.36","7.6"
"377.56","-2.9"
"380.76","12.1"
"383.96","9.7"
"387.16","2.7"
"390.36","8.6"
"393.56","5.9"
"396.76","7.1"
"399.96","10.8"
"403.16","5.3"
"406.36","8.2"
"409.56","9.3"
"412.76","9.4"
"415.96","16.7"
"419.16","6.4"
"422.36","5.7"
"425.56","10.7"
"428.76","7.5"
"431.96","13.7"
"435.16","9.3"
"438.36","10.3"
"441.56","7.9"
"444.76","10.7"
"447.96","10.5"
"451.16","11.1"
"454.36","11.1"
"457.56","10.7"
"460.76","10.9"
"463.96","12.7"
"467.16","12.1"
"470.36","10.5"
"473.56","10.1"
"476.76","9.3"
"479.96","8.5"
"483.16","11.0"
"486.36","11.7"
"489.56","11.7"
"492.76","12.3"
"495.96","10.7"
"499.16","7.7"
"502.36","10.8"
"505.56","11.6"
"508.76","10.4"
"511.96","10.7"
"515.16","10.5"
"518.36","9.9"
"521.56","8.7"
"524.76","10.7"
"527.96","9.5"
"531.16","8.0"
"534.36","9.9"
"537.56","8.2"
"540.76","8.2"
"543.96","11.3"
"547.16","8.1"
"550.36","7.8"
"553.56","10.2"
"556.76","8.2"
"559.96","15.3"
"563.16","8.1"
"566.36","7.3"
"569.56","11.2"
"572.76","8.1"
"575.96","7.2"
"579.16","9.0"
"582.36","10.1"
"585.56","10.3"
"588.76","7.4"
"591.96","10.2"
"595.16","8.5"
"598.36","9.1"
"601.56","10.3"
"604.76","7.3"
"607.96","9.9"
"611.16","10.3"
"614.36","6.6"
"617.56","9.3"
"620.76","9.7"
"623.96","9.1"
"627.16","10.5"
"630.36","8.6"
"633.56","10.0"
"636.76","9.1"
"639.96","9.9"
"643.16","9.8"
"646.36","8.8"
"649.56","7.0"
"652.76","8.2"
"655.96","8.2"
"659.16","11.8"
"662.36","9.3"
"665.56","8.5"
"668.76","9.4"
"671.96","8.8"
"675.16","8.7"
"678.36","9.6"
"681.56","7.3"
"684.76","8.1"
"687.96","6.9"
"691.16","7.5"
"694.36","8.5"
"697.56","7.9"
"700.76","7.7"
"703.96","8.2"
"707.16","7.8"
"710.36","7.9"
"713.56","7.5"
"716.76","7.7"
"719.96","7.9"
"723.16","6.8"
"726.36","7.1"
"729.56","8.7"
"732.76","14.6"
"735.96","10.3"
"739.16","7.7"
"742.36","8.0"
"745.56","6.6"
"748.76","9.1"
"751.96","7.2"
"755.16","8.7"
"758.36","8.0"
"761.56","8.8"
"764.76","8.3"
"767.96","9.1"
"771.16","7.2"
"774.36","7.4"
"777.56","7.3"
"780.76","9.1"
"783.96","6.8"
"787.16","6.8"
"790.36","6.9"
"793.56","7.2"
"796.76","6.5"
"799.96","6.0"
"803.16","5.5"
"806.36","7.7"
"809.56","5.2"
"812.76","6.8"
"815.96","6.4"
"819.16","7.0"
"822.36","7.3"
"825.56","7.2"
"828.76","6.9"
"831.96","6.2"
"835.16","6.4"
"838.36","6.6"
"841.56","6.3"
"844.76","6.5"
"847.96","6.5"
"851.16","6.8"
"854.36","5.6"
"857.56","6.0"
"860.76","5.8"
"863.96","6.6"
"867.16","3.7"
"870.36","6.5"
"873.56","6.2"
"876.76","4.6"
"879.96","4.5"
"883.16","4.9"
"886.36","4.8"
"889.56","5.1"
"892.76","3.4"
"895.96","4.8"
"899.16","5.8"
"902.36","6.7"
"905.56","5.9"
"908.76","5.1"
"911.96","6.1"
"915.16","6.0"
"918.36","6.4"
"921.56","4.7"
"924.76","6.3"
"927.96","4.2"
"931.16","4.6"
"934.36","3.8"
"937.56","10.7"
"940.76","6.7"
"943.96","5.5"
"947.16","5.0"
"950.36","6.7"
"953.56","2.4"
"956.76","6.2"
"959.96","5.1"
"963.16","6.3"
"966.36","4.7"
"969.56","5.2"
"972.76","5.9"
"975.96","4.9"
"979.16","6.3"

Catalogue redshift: 0.12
